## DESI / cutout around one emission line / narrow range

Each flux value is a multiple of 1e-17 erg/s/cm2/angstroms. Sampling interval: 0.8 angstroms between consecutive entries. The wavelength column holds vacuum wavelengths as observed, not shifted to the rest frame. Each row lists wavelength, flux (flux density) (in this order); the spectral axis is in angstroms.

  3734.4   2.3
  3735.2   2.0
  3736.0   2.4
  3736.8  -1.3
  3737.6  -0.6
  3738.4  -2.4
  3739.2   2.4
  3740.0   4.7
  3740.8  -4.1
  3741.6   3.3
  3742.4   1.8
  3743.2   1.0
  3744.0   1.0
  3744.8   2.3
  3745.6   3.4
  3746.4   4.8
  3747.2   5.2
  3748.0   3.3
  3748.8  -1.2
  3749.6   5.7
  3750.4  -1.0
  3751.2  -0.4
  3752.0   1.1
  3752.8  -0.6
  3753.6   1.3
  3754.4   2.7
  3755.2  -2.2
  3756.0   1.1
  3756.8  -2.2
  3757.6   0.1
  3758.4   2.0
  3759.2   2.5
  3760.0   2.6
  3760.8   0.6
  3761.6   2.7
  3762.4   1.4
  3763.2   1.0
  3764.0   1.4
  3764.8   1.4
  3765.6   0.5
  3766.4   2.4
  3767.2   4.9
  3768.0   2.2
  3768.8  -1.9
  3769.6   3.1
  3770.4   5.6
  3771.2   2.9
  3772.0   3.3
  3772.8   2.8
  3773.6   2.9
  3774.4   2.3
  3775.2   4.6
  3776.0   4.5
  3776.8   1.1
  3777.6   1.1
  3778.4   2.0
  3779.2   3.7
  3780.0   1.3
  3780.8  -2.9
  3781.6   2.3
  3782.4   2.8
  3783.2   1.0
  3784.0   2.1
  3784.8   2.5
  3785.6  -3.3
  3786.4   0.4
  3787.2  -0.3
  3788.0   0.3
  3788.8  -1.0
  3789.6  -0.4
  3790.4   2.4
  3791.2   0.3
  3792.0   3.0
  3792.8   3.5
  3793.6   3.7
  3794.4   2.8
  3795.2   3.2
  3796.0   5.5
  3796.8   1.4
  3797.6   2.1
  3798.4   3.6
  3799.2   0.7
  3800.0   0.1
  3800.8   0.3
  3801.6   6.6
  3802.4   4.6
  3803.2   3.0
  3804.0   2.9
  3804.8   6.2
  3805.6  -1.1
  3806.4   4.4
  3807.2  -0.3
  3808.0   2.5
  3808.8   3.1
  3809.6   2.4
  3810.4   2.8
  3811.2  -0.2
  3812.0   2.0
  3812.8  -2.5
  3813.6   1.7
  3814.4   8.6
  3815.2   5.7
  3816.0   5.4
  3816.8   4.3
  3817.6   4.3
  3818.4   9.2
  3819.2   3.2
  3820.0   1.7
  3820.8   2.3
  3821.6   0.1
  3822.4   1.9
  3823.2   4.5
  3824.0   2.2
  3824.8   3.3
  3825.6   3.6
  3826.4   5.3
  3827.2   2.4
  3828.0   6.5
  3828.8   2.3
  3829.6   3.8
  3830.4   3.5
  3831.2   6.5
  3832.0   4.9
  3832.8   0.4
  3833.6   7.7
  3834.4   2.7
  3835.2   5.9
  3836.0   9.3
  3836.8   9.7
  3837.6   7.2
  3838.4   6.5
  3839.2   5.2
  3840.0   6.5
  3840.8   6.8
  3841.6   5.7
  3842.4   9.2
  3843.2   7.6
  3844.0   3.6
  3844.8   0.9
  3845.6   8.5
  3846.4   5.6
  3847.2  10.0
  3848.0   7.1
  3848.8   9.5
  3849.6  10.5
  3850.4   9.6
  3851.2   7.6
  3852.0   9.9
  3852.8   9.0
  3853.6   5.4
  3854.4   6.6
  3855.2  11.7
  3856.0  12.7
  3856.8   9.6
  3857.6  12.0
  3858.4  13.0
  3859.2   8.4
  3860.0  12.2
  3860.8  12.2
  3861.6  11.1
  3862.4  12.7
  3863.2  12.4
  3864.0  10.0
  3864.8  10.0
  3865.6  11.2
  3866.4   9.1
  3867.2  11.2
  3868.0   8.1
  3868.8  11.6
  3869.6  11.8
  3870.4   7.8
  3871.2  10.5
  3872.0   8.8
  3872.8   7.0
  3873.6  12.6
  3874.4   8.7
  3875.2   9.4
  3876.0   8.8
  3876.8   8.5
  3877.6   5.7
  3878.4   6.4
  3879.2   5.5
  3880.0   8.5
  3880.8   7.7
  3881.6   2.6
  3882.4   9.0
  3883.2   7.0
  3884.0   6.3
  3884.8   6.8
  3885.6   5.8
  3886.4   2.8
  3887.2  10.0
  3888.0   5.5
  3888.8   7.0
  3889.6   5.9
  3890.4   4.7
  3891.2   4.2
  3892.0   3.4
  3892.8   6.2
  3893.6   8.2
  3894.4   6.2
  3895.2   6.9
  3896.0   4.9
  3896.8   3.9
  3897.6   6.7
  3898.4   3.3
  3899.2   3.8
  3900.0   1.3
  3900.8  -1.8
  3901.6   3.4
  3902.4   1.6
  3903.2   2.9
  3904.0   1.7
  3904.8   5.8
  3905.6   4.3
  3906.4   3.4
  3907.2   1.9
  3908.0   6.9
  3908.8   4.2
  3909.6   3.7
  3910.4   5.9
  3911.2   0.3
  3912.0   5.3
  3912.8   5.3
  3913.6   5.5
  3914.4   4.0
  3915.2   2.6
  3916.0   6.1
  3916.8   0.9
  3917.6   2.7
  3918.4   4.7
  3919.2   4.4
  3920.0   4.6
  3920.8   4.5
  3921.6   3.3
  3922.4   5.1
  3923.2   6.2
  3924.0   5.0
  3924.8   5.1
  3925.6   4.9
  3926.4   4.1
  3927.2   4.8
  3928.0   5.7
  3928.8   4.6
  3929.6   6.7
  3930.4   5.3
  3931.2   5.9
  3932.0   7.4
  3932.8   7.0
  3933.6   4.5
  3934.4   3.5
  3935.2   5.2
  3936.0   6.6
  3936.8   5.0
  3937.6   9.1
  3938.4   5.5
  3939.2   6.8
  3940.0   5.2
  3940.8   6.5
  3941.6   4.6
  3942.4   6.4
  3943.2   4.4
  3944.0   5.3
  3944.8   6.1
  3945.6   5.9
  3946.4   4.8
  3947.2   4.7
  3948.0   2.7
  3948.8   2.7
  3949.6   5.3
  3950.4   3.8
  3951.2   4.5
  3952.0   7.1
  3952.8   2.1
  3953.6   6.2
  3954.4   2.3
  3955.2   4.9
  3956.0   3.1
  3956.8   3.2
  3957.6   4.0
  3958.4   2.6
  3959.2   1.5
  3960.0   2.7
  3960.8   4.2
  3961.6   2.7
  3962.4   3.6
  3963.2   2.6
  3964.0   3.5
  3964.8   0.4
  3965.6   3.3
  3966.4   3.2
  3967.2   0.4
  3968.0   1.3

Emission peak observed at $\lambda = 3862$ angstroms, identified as Lyman alpha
